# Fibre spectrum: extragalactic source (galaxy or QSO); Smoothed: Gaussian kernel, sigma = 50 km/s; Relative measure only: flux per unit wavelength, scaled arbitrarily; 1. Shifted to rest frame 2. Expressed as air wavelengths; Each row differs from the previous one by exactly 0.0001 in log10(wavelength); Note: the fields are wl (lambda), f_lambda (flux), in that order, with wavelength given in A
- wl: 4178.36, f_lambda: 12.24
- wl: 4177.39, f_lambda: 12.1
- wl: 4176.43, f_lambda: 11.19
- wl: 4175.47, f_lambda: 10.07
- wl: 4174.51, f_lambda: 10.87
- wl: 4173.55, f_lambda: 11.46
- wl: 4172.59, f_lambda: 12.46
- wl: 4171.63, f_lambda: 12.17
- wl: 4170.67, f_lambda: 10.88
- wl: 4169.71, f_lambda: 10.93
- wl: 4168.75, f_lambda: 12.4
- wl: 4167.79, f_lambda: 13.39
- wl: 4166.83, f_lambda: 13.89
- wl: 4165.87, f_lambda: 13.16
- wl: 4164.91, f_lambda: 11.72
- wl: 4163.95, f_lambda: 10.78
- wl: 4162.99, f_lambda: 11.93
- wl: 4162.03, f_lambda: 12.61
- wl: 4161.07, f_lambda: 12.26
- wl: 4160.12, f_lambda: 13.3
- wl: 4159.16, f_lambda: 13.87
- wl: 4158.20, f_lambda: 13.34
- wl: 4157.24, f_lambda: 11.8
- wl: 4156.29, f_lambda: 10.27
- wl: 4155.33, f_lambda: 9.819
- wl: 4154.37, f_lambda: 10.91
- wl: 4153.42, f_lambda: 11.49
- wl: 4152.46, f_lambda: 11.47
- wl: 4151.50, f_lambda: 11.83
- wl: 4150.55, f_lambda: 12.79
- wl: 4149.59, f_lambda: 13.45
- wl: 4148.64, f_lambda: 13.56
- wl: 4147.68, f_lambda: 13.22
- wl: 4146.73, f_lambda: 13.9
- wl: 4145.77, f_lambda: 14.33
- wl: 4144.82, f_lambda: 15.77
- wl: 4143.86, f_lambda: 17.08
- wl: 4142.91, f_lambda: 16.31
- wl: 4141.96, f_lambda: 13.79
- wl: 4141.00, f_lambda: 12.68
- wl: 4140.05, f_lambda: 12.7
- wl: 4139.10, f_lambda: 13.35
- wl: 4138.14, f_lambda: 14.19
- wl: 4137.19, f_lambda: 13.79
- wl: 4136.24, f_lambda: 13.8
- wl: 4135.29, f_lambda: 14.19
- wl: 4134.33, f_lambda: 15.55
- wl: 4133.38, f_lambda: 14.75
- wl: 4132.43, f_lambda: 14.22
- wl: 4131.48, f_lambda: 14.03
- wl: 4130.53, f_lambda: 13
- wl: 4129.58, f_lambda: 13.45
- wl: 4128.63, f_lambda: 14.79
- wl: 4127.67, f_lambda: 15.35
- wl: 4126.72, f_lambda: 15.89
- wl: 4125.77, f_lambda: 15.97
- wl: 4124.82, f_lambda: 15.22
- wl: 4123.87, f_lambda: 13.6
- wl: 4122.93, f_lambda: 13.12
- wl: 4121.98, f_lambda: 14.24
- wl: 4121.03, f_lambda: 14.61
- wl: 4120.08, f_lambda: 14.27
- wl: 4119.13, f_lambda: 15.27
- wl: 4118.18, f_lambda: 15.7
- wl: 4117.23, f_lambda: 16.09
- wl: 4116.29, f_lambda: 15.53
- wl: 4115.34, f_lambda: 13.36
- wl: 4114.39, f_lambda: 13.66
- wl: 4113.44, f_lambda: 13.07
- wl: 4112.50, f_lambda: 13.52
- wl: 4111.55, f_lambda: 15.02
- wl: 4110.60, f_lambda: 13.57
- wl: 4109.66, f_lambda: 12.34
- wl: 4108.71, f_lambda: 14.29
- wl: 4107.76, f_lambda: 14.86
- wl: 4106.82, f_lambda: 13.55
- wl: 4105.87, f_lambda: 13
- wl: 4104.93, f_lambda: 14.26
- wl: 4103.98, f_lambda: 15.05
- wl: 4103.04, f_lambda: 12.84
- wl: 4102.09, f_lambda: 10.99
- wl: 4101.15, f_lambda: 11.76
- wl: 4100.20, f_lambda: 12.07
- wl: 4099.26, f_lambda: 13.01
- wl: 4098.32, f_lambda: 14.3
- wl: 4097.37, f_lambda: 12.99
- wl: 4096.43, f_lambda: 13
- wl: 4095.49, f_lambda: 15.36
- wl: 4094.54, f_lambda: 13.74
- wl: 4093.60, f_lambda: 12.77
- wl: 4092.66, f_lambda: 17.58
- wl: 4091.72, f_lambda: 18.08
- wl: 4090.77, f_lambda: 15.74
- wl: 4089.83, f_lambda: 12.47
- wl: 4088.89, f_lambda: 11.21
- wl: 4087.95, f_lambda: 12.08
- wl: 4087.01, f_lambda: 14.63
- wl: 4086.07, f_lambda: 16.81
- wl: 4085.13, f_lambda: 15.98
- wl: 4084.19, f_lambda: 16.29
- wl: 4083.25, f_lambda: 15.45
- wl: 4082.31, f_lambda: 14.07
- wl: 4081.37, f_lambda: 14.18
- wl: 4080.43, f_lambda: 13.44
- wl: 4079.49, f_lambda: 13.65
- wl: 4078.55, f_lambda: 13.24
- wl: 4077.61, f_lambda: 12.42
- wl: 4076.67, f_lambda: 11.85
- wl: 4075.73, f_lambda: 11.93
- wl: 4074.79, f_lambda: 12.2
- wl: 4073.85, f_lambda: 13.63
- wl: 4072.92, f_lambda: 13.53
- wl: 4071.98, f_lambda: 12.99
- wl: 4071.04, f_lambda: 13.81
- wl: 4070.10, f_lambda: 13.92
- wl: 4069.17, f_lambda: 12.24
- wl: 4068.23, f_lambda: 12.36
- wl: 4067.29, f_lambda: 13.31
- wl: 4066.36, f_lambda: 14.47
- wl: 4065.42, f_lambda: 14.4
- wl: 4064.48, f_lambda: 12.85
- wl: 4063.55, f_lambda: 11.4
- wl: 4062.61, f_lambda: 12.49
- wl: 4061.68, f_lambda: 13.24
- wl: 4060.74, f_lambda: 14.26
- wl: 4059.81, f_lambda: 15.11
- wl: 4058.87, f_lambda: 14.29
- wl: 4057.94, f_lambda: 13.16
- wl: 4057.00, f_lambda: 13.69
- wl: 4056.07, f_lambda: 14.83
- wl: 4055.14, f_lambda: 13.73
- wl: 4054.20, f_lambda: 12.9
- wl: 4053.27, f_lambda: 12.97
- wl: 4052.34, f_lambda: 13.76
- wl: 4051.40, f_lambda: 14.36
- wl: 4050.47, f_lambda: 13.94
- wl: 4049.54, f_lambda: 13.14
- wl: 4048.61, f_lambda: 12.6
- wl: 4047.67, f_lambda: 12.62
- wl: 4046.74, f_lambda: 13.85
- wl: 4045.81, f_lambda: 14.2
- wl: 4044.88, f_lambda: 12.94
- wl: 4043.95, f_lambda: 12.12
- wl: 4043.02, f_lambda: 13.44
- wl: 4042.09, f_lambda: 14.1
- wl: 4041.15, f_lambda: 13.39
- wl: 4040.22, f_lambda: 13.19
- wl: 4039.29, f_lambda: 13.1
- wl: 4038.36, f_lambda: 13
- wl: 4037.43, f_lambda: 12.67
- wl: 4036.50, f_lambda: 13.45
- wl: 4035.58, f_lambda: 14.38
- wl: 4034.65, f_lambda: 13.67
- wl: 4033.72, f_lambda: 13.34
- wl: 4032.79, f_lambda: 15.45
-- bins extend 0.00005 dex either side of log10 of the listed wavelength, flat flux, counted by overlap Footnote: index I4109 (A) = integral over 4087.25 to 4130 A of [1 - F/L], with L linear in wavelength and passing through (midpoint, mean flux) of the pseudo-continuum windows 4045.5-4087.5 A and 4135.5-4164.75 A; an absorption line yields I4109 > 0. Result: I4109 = -2.4 A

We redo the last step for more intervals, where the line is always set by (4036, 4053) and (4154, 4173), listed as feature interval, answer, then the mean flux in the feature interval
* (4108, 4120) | -1.6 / 14.3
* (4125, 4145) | -3.4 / 14.5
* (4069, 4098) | -2.3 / 13.9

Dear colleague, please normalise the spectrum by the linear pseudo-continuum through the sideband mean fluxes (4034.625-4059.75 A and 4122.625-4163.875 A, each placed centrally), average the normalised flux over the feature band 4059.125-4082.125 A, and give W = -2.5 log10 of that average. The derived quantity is 0.02 mag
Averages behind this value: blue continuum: 13.5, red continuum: 13.5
